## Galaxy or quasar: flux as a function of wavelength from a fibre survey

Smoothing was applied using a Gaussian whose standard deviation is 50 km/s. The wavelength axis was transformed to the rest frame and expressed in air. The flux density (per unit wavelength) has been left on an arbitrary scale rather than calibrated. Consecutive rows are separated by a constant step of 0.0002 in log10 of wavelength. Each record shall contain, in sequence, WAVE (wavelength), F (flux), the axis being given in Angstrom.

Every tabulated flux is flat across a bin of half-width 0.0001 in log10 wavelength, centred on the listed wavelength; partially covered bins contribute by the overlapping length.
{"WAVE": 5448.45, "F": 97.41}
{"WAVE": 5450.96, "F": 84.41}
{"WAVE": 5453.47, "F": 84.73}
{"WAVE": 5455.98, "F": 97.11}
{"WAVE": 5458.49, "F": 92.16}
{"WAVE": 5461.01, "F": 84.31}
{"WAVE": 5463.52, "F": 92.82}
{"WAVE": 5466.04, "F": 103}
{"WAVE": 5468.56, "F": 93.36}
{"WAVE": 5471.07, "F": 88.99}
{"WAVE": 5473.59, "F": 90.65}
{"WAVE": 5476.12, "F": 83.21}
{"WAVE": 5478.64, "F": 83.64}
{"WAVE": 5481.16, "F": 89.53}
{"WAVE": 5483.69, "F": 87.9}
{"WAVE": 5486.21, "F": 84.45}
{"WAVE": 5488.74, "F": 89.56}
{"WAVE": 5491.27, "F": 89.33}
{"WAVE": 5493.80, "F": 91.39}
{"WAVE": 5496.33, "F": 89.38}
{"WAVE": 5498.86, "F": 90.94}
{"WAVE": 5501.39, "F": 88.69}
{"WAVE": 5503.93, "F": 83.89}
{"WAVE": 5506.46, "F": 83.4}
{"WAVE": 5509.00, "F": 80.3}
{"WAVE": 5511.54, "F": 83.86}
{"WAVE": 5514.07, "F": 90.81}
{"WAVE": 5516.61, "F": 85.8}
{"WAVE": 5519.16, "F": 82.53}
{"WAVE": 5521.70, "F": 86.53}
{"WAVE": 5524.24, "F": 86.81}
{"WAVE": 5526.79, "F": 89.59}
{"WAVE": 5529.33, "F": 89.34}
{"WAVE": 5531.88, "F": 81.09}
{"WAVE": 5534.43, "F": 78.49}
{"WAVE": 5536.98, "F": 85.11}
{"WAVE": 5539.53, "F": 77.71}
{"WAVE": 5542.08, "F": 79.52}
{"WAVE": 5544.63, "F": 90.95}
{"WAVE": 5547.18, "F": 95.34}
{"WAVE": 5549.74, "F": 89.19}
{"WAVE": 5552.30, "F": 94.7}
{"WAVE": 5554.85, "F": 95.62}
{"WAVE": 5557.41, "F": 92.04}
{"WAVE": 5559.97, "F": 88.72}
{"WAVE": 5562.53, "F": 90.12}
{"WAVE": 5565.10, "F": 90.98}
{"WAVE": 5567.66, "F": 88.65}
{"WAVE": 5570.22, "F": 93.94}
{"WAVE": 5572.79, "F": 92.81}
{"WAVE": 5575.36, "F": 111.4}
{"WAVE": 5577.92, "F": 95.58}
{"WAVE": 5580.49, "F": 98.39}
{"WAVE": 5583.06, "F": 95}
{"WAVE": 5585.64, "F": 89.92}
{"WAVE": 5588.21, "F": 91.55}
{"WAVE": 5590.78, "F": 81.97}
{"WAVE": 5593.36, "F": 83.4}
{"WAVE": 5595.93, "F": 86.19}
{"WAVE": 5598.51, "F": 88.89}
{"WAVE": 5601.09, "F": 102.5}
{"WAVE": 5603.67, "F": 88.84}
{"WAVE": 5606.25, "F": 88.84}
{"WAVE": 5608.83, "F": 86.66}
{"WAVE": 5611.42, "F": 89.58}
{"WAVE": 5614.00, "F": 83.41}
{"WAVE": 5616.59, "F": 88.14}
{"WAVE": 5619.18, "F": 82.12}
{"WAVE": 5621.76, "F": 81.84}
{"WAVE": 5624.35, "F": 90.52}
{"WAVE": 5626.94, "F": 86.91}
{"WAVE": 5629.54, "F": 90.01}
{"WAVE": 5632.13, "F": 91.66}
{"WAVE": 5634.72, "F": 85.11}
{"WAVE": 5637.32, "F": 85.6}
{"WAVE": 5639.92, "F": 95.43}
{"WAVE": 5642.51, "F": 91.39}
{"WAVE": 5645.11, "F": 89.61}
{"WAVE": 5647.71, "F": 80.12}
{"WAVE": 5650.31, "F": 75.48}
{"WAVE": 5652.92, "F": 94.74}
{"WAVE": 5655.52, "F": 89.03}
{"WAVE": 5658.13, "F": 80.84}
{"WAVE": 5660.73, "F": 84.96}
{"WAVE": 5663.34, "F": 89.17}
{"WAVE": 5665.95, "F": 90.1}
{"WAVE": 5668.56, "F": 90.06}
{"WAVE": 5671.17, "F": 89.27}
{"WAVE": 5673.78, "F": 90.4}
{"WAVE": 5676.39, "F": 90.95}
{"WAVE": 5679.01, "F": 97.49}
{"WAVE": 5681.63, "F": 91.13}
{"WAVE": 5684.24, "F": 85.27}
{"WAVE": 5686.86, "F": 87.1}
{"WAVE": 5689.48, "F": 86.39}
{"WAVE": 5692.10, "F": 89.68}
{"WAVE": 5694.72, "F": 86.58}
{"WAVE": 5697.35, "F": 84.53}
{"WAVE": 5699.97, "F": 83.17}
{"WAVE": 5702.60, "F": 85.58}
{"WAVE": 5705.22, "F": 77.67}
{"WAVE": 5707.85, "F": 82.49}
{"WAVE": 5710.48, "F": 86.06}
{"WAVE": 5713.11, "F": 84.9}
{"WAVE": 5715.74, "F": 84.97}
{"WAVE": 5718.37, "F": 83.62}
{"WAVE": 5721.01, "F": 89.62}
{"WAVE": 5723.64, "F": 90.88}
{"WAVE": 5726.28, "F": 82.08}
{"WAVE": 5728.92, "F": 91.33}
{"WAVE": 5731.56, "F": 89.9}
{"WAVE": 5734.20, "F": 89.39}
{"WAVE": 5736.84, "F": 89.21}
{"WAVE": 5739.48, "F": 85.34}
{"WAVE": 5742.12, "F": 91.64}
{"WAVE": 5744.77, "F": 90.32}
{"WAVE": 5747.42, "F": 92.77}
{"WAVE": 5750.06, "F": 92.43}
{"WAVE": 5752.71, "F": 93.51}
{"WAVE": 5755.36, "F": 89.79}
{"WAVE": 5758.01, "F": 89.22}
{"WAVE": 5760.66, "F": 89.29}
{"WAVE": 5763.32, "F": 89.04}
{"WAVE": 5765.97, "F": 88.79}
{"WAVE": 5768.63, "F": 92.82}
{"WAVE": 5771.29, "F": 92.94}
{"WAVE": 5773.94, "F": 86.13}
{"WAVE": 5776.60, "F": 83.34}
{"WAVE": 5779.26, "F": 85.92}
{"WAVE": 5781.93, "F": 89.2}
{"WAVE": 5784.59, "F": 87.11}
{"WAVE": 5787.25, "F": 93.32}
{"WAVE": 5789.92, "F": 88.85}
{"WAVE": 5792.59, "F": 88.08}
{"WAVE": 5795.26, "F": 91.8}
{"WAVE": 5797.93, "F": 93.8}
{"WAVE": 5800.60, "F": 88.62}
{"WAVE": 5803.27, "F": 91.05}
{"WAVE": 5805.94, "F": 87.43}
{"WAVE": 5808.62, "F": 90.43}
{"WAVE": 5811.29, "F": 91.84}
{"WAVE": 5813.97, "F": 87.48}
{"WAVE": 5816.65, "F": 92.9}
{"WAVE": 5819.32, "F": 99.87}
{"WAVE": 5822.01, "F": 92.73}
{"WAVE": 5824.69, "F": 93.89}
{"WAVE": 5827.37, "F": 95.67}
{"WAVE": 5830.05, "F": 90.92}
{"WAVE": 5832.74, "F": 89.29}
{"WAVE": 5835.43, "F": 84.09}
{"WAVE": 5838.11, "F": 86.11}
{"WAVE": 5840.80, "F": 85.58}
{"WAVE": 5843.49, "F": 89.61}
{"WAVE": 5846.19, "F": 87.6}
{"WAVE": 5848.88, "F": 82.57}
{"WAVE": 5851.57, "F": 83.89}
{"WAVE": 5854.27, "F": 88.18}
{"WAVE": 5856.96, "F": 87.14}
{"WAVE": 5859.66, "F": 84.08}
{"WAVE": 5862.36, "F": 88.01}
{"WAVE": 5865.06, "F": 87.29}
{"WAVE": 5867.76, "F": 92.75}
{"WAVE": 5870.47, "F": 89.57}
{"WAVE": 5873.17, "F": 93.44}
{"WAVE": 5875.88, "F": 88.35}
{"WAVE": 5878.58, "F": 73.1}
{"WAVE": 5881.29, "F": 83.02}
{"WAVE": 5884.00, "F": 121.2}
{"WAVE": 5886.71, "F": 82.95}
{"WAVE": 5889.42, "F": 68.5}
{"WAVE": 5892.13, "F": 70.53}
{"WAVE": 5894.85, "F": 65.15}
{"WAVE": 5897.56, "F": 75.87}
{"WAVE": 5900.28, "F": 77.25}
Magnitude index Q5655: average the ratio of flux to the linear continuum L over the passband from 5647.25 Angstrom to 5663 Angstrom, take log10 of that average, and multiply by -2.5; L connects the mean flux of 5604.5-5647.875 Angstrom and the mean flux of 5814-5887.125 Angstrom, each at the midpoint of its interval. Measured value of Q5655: 0.04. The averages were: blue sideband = 87.7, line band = 84.7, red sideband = 89.4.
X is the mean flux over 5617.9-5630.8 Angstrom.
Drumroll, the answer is 86.3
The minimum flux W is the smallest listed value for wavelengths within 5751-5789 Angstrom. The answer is 83.34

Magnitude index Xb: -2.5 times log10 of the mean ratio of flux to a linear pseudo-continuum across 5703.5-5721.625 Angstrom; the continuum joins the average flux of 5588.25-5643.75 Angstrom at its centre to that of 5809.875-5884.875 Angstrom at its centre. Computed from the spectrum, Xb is 0.059 mag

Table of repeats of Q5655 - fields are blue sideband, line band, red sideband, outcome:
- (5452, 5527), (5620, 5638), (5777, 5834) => 0.026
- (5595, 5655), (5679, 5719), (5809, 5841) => 0.042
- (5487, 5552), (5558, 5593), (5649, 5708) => -0.073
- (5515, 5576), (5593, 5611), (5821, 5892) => -0.013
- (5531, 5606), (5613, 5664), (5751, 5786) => 0.038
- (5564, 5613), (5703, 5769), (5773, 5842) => 0.028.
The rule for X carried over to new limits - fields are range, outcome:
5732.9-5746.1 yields 89.2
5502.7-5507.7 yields 83.7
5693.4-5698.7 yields 85.5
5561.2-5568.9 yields 89.9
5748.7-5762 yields 90.9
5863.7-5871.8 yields 89.8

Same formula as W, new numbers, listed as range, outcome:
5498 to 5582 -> 77.71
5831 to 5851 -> 82.57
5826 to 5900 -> 65.15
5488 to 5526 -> 80.3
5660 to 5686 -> 84.96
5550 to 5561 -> 88.72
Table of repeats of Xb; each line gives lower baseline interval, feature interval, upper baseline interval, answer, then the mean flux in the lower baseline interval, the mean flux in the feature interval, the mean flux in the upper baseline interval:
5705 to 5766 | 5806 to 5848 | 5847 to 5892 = -0.04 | 88.3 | 90.3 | 86.7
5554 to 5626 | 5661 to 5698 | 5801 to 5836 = 0.02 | 90.6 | 89.1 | 91.4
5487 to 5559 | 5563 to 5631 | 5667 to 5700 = -0.03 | 87.2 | 90.3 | 88.8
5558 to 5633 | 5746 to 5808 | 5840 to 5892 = -0.02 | 90.3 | 89.8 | 86.8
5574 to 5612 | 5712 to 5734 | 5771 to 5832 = 0.05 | 91.9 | 87.3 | 90.5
